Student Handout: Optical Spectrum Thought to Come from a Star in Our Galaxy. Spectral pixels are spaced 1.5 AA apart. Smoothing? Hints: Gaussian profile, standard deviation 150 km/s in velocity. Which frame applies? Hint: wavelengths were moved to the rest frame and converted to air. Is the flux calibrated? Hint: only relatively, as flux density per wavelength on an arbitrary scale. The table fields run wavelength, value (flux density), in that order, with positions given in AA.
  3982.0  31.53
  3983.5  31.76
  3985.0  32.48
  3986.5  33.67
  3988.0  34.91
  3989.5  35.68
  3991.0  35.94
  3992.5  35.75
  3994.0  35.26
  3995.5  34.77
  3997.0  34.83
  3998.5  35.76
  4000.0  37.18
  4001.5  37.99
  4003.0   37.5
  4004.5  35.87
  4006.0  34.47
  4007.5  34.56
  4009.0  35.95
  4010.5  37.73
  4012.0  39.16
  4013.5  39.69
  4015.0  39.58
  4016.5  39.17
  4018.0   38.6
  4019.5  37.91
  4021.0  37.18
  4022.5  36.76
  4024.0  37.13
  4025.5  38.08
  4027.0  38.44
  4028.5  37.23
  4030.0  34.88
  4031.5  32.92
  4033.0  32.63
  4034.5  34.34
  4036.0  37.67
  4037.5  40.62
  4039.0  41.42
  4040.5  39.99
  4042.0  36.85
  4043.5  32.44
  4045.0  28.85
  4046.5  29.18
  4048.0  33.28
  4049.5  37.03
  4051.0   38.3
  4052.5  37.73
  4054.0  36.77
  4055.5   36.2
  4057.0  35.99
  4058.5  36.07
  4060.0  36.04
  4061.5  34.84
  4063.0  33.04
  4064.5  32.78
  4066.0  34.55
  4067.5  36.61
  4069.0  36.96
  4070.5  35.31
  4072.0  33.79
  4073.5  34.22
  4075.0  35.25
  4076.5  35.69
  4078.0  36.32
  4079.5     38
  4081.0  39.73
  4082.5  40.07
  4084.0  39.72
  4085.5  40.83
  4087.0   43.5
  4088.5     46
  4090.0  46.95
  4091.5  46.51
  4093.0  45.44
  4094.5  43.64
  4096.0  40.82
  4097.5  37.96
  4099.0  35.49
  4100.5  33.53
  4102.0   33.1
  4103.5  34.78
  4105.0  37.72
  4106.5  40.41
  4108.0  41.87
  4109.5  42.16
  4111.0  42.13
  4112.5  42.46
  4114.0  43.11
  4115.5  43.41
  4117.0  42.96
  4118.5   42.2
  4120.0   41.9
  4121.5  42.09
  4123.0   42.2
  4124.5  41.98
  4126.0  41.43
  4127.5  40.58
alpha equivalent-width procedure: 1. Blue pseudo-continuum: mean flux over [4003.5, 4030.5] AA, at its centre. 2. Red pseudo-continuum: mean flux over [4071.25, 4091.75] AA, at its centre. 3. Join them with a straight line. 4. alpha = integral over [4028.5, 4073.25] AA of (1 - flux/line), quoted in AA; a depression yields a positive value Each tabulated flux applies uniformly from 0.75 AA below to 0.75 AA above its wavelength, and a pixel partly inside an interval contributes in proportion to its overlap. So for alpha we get 3.6 AA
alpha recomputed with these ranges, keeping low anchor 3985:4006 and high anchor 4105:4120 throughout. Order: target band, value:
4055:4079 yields 2.6 AA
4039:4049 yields 1.1 AA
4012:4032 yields -0.3 AA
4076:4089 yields 0.1 AA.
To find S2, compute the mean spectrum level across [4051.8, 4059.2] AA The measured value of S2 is 36.5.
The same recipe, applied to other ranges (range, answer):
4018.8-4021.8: 37.5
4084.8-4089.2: 43.4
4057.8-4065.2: 34.6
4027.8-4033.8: 34.4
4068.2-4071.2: 36.2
